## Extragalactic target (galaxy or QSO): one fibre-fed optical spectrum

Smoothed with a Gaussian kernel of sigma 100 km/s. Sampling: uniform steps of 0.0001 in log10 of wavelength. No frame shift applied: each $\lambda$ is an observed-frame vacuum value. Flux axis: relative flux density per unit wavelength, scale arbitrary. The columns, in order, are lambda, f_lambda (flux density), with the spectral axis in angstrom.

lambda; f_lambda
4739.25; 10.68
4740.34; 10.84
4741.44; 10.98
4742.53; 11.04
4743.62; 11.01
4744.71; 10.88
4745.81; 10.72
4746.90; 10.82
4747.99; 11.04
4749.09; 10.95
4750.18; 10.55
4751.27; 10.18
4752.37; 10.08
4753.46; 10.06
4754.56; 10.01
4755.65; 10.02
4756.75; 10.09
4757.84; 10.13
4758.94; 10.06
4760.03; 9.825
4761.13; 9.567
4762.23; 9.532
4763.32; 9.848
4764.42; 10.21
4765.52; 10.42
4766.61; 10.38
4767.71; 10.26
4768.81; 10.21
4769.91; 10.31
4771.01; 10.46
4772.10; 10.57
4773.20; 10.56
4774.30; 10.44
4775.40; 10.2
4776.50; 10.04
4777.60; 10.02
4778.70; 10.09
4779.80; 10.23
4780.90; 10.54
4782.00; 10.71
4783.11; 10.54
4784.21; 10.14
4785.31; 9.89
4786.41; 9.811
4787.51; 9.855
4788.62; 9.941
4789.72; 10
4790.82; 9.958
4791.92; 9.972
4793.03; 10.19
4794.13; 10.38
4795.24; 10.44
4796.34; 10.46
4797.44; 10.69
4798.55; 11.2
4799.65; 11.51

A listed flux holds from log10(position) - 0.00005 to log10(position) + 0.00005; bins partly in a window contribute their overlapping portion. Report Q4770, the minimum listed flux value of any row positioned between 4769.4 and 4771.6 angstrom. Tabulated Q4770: 10.31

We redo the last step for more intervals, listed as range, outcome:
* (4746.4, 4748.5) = 10.82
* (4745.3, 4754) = 10.06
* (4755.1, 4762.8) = 9.532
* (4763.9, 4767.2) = 10.21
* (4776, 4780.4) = 10.02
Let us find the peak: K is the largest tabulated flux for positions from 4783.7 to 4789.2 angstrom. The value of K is 10.14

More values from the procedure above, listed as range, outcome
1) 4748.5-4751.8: 10.95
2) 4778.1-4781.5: 10.54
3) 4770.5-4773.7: 10.57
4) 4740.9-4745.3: 11.04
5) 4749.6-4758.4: 10.55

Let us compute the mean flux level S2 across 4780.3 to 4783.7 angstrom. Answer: 10.6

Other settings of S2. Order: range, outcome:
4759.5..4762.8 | 9.64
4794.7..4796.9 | 10.5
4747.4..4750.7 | 10.8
